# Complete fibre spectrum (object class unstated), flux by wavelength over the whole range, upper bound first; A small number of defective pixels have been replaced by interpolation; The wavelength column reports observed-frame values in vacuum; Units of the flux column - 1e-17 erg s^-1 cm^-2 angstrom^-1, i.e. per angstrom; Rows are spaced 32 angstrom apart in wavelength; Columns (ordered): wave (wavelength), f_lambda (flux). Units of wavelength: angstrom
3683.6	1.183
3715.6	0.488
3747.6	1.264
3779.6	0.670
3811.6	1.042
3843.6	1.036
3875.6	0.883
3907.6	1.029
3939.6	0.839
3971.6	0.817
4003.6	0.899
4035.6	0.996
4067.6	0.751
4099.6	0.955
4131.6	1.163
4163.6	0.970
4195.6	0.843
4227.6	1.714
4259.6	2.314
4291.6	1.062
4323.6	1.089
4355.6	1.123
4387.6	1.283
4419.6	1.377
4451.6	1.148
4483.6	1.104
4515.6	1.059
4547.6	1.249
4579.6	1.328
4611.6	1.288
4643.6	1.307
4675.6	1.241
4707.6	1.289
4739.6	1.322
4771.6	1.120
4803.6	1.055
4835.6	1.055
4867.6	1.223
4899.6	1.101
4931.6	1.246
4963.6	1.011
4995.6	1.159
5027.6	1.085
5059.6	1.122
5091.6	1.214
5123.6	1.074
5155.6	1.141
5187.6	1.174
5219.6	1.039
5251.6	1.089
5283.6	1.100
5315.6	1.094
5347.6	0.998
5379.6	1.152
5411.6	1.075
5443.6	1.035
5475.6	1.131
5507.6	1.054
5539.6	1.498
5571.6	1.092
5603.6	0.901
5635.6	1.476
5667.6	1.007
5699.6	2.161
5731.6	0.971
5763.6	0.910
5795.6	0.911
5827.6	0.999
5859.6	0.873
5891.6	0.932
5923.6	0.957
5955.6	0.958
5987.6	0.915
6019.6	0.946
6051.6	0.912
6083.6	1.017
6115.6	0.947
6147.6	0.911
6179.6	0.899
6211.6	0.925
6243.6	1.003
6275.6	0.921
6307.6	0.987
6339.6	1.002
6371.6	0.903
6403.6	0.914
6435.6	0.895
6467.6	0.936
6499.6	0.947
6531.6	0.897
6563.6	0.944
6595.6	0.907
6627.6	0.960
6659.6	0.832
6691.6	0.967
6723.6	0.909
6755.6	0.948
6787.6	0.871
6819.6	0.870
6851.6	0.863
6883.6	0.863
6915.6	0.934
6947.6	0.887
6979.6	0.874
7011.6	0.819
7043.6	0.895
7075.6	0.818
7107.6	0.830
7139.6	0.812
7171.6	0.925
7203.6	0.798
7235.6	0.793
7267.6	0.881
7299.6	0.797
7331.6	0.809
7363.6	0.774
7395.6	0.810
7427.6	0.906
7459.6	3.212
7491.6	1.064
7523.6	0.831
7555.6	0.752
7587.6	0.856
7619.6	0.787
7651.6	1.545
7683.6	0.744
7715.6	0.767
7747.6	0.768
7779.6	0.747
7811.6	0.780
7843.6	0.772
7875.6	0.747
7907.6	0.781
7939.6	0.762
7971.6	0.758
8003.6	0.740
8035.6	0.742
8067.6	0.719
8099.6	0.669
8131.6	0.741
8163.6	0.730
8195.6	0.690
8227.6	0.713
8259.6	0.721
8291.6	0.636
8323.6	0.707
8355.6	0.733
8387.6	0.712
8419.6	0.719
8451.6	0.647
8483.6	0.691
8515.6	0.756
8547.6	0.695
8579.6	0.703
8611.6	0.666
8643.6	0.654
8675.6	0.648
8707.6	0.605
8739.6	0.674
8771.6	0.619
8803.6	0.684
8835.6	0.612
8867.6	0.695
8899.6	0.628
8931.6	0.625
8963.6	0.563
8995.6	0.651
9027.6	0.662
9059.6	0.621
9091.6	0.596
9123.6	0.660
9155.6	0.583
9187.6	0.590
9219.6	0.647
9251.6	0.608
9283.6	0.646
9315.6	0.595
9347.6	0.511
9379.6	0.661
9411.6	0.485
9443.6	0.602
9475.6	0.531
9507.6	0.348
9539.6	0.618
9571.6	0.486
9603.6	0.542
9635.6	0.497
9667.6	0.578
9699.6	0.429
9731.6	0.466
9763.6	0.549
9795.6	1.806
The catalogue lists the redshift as 0.14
